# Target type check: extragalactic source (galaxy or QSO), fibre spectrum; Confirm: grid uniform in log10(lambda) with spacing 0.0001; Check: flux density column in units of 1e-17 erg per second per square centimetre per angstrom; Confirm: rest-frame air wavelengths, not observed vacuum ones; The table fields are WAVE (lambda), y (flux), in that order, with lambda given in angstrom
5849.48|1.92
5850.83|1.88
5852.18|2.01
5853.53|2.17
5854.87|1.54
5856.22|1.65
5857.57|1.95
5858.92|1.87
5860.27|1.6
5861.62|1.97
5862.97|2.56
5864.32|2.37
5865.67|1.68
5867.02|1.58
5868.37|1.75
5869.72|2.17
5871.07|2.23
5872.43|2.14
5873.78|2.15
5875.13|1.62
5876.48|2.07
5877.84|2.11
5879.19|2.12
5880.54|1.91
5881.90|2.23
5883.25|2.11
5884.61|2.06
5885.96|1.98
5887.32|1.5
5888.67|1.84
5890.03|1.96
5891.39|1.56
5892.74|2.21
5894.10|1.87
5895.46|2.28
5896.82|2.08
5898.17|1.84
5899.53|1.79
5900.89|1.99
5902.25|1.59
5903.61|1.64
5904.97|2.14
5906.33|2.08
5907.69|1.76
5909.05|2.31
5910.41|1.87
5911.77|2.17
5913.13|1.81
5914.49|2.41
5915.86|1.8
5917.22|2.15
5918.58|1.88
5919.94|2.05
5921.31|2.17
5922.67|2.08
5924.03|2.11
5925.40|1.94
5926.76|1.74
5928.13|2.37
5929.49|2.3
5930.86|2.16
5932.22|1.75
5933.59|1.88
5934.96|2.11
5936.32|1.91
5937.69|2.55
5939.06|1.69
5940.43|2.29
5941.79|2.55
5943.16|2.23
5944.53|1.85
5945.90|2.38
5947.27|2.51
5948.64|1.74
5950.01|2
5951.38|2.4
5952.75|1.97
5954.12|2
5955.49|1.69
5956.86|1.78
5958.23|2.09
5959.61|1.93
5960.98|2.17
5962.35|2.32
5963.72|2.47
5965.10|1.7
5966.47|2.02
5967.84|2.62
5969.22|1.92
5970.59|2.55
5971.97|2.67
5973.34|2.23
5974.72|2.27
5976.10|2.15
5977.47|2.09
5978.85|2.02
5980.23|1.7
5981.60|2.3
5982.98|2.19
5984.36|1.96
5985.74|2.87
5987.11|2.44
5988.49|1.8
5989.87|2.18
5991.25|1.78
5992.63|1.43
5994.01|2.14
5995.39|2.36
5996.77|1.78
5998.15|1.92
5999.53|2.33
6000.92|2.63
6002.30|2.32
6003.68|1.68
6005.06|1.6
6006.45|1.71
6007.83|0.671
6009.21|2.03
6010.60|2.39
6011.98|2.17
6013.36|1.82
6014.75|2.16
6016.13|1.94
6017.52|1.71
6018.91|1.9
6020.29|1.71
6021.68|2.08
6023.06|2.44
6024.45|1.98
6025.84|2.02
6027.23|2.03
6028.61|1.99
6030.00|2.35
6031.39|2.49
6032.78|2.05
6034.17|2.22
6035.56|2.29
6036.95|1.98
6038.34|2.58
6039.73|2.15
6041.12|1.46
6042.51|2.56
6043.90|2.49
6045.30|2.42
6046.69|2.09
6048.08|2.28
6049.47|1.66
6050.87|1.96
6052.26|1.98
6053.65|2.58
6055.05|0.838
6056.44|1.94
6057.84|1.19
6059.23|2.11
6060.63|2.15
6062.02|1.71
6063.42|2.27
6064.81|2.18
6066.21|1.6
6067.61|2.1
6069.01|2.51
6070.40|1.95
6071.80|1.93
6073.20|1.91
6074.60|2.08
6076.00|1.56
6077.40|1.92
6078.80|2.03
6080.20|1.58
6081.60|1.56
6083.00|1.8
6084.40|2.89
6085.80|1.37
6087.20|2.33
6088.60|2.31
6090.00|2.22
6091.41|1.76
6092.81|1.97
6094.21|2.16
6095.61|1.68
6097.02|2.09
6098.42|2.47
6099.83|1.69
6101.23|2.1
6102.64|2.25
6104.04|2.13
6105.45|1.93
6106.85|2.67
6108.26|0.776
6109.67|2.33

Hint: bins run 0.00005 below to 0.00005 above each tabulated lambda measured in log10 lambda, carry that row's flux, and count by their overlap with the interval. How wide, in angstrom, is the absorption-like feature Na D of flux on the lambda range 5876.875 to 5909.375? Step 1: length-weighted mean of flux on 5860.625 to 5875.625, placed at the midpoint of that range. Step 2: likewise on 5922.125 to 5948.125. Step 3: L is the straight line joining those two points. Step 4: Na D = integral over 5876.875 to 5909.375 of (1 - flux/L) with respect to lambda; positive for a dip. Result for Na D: 1.62 angstrom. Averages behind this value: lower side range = 2.02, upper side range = 2.12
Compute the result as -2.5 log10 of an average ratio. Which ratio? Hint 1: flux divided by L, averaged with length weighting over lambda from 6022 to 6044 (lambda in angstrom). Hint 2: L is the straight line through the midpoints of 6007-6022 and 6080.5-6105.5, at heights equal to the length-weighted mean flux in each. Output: -0.15 mag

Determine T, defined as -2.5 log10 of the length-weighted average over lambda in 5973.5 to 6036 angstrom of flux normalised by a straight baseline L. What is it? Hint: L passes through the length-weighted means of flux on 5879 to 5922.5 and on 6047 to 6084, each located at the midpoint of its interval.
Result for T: -0.06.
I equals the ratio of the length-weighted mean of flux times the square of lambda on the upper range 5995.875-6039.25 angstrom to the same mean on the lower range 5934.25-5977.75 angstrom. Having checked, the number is 0.96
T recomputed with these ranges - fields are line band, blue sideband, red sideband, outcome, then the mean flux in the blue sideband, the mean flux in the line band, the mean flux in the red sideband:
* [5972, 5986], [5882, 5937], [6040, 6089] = -0.10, 1.98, 2.18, 1.98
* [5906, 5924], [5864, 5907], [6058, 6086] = -0.05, 1.95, 2.04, 1.96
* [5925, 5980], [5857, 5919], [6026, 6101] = -0.07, 1.97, 2.12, 2.03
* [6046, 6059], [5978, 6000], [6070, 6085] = 0.07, 2.07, 1.85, 1.92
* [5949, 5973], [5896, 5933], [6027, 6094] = -0.06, 2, 2.13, 2.03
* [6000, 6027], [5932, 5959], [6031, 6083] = 0.04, 2.07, 1.95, 2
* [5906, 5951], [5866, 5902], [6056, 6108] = -0.06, 1.96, 2.08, 1.99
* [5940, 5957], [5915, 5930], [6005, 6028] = -0.05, 2.05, 2.12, 1.91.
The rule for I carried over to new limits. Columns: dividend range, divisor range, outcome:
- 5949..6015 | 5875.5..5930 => 1.07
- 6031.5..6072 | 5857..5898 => 1.10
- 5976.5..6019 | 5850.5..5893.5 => 1.07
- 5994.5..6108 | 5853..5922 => 1.08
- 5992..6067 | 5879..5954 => 1.03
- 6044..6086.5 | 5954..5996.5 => 0.94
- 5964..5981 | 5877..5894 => 1.14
